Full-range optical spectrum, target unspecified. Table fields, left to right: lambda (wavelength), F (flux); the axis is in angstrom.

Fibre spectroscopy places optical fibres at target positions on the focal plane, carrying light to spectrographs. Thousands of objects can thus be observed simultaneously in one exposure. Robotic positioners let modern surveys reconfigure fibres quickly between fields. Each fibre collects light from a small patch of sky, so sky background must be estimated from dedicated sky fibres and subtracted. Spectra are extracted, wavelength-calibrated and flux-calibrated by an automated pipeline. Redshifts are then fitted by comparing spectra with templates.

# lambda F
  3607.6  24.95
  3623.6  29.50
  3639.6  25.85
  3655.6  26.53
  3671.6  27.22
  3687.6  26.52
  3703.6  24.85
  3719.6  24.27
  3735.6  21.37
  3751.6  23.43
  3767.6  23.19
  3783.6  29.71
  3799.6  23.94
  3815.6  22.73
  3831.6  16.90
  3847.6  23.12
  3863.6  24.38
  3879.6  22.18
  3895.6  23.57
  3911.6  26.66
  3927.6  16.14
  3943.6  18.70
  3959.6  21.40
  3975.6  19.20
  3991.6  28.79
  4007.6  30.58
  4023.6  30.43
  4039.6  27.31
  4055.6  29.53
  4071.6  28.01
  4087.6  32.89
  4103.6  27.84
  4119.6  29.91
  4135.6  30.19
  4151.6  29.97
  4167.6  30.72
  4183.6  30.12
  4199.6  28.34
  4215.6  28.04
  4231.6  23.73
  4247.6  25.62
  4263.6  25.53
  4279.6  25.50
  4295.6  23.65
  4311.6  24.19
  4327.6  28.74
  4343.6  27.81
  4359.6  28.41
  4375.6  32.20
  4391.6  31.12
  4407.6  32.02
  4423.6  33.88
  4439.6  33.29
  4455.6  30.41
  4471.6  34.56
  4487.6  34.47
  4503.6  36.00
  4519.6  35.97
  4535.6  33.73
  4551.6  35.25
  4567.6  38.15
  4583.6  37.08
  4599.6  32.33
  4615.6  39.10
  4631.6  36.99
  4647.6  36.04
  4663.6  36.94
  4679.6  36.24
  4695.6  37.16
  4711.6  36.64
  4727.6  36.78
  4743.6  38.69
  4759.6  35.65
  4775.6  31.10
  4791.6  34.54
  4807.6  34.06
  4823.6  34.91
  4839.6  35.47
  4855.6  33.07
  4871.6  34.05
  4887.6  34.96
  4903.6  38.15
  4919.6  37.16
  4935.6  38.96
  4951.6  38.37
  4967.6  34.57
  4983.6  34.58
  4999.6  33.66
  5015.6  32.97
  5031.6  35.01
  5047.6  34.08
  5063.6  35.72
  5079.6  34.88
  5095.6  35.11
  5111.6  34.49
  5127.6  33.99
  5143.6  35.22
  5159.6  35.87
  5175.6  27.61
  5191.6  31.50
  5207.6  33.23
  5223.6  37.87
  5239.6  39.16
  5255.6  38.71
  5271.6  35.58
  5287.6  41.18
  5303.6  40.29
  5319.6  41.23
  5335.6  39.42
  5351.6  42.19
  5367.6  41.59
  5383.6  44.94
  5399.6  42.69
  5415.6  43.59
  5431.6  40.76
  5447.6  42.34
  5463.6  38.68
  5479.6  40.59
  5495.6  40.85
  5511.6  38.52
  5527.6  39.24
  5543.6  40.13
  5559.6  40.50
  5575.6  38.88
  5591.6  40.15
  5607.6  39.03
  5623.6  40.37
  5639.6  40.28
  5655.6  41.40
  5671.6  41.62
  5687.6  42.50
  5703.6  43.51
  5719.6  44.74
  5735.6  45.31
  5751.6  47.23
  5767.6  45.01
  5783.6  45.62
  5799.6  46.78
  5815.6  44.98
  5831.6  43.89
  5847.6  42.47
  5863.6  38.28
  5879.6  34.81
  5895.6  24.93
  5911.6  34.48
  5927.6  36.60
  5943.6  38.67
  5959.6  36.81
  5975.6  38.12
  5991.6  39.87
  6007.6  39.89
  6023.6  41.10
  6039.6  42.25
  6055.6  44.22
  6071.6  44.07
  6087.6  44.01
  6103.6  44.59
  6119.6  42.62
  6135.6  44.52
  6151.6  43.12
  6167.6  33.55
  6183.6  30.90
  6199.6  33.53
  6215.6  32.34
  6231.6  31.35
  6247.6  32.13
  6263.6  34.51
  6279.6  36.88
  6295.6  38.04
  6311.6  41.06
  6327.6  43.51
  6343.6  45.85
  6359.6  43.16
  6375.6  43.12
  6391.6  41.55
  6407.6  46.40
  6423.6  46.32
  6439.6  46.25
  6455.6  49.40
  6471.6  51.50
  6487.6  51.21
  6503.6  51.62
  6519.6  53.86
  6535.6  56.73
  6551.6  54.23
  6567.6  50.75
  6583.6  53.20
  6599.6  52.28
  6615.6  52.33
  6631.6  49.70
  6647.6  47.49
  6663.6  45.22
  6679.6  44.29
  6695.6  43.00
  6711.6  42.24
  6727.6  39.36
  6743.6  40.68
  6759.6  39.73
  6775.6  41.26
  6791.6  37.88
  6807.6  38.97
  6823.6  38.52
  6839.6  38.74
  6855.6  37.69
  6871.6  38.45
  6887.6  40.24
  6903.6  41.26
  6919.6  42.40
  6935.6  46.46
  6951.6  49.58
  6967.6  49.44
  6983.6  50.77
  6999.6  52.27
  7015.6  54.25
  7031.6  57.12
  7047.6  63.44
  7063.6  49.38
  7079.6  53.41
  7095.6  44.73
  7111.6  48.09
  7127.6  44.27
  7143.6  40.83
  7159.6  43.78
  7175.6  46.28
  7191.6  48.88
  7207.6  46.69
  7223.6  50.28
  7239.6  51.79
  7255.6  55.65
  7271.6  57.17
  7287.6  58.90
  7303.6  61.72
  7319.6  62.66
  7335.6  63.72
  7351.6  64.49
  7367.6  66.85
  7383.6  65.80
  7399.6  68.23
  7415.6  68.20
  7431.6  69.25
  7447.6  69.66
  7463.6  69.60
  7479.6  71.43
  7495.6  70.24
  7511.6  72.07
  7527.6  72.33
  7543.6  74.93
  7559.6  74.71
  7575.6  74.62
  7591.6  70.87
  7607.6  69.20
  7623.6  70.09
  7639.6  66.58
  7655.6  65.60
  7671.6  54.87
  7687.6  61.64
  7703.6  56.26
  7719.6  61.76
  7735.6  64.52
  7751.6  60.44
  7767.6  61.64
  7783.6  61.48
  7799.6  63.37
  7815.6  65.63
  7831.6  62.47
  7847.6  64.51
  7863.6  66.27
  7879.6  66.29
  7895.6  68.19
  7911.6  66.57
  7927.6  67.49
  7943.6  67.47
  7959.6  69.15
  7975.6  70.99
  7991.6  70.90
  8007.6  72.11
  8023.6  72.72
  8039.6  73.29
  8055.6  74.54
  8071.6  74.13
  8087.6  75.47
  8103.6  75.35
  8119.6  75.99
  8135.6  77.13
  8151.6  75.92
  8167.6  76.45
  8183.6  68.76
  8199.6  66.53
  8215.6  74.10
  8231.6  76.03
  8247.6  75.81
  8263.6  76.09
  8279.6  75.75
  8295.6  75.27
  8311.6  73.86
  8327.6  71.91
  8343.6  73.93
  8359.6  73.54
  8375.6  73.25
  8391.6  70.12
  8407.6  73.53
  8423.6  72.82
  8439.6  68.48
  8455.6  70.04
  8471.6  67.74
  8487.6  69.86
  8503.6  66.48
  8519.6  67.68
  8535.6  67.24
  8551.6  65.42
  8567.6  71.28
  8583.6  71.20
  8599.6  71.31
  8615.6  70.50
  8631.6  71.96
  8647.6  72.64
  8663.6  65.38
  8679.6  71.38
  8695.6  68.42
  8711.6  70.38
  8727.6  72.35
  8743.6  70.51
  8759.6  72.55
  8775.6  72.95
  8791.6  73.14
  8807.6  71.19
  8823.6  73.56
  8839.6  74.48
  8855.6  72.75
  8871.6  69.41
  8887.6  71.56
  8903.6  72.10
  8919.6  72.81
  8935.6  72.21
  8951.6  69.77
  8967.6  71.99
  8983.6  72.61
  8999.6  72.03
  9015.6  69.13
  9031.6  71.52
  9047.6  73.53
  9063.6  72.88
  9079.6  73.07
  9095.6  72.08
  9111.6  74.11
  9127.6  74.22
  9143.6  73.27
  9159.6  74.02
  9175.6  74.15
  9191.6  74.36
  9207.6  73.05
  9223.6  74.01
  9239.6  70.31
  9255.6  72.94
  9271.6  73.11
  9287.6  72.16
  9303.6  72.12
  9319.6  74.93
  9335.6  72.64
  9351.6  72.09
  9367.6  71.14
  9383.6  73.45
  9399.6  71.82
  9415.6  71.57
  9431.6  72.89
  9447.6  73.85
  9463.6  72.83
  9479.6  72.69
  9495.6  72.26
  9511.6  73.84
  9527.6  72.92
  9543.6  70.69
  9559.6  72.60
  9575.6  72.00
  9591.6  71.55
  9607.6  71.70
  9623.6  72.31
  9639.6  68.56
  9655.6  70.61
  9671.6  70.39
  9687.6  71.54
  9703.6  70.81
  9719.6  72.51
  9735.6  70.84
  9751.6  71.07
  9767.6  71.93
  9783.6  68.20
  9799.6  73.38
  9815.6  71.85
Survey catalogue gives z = 0.000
